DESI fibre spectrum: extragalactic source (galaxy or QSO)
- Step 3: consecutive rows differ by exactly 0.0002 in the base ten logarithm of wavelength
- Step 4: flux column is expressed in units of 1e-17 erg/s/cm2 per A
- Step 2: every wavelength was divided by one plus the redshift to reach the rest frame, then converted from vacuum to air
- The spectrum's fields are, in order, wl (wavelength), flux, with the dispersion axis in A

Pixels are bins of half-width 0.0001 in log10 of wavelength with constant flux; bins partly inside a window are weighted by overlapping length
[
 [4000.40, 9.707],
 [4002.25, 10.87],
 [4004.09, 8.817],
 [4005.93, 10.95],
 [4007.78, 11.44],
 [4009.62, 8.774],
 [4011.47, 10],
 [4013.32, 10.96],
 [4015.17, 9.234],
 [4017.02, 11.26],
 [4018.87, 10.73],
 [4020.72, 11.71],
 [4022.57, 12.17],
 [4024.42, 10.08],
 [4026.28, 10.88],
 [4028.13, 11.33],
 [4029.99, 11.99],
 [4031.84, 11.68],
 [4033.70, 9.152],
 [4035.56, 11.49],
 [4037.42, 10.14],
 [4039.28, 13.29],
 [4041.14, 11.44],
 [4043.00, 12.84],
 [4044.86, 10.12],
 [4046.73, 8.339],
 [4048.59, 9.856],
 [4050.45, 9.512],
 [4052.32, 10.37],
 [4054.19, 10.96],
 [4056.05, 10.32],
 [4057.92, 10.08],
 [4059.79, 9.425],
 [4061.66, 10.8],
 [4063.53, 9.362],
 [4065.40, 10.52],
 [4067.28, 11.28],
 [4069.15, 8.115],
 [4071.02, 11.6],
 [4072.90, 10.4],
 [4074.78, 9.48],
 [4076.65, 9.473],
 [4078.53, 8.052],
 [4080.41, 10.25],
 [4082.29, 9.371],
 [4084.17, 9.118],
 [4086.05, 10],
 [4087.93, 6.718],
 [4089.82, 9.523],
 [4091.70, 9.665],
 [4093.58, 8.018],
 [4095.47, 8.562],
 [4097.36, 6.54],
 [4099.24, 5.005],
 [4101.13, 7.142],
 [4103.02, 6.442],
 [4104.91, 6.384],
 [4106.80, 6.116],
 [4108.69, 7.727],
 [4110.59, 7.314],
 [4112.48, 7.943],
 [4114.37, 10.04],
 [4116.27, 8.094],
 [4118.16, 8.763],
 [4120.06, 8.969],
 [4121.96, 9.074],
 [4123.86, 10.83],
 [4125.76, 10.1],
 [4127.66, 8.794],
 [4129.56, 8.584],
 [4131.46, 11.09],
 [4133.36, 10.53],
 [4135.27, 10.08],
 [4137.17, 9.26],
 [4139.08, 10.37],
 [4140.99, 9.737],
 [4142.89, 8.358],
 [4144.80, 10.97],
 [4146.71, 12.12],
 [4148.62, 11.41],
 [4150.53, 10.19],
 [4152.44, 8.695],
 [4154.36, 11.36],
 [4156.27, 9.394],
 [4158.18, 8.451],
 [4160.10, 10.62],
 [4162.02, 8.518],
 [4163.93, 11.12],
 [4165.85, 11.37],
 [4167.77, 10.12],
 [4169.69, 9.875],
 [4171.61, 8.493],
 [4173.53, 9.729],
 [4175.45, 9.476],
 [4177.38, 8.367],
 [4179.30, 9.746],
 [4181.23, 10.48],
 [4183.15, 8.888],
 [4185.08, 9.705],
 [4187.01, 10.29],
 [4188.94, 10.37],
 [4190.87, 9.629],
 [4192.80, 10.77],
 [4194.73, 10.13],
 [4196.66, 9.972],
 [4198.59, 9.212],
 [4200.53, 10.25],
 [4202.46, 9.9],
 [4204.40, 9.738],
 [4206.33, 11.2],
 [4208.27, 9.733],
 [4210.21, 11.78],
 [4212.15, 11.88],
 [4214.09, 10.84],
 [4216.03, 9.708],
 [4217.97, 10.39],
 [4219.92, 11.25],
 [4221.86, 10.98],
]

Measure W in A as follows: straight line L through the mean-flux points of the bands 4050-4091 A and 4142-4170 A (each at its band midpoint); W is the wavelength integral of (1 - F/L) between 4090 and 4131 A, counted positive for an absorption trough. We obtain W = 7.4 A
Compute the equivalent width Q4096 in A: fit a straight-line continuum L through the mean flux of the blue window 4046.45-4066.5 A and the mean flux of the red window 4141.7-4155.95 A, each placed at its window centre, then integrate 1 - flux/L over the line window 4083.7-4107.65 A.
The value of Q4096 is 6.0 A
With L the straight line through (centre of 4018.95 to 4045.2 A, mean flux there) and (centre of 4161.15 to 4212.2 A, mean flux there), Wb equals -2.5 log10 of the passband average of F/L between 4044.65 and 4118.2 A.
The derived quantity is 0.22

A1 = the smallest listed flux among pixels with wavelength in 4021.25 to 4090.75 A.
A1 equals 6.718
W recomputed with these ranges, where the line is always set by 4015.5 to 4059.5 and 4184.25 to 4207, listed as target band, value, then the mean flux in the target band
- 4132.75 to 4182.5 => 1.5 A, 9.94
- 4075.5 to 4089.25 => 2.1 A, 9.02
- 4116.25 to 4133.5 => 1.5 A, 9.51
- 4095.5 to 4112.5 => 6.1 A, 6.77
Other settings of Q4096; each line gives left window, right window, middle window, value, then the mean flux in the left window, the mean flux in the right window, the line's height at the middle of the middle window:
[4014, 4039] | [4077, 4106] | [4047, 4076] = -2.2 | 11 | 8.07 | 9.41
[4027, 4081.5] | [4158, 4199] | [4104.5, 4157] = 3.3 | 10.4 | 9.82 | 10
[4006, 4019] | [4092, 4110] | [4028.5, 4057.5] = -4.9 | 10.4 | 6.99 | 9.19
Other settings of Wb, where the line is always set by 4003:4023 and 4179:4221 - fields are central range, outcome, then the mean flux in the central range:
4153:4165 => 0.05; 9.88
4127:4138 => 0.07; 9.76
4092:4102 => 0.40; 7.22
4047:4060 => 0.05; 10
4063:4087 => 0.07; 9.78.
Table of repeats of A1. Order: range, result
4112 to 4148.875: 7.943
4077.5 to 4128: 5.005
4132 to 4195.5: 8.358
